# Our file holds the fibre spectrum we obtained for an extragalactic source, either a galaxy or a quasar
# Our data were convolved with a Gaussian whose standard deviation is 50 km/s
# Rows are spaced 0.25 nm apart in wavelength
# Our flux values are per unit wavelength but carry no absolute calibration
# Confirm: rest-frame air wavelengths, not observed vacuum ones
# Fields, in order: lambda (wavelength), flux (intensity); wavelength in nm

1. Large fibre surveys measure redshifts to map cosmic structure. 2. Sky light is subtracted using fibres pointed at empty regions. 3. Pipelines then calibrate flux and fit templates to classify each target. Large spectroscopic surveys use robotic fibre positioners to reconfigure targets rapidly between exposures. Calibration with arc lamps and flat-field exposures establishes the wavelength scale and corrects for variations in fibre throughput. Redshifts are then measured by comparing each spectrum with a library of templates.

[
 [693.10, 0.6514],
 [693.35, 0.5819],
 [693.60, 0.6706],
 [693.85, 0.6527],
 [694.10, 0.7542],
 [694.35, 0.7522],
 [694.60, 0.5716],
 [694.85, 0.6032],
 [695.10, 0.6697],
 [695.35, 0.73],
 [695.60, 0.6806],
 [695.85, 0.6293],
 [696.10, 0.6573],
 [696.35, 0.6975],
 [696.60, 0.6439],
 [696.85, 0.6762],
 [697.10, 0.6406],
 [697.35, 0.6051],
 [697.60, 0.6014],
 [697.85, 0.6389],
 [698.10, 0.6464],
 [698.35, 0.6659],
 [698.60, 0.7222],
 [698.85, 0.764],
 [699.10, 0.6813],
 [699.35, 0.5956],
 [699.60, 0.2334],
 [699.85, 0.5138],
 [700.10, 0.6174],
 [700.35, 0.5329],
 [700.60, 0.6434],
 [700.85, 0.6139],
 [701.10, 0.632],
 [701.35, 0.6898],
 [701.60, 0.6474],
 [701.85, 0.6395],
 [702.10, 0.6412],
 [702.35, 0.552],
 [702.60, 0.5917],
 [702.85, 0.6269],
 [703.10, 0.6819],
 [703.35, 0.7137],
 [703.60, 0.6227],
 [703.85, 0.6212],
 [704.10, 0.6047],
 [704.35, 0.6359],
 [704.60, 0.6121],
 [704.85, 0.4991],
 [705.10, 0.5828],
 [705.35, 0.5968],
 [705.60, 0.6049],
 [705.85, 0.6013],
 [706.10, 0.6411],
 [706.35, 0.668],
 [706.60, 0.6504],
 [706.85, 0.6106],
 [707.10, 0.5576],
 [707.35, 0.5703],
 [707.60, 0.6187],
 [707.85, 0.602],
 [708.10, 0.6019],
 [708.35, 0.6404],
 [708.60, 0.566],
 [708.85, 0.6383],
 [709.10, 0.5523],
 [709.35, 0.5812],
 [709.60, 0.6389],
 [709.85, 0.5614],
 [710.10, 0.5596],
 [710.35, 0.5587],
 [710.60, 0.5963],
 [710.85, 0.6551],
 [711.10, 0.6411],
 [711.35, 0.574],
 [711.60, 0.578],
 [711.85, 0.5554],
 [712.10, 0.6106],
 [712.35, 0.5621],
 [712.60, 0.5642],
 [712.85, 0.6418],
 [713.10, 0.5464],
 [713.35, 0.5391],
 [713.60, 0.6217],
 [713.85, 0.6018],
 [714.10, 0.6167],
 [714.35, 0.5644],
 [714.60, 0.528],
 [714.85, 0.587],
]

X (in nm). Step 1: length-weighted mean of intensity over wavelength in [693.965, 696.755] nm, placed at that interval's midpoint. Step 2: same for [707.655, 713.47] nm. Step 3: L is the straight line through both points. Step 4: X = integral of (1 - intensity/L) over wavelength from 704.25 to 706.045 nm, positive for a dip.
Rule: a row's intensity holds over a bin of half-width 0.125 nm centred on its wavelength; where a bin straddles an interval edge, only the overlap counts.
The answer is 0.08 nm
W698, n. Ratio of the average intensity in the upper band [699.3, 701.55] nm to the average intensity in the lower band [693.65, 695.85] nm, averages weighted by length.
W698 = 0.84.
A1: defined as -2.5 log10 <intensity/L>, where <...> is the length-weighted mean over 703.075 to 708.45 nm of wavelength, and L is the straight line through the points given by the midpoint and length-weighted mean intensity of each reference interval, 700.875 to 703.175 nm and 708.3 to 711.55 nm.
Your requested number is 0.00 mag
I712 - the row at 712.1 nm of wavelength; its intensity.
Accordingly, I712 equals 0.6106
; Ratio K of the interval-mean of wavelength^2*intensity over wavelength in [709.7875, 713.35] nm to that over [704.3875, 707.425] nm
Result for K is 1.0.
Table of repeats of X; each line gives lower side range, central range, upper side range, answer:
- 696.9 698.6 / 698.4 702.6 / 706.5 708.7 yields 0.15 nm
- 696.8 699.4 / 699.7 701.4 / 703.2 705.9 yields 0.11 nm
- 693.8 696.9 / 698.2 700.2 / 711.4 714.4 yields 0.16 nm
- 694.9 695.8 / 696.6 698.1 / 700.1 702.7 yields 0.06 nm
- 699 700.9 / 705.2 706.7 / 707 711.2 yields -0.12 nm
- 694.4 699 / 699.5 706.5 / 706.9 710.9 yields 0.23 nm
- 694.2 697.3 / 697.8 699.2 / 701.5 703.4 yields -0.08 nm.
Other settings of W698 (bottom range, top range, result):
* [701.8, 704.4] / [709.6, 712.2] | 0.94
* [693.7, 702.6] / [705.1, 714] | 0.94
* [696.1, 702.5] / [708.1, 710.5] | 0.95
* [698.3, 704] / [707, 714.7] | 0.95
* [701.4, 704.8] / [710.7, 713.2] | 0.94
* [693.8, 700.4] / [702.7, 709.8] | 0.96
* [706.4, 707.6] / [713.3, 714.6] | 0.97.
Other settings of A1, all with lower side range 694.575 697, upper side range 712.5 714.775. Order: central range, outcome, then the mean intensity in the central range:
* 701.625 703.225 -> 0.011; 0.624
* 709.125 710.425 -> 0.035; 0.579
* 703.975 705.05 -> 0.060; 0.588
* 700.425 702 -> -0.009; 0.641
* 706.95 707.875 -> 0.040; 0.586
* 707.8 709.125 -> 0.000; 0.604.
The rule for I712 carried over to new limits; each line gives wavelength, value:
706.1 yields 0.6411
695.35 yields 0.73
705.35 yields 0.5968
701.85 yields 0.6395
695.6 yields 0.6806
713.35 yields 0.5391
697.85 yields 0.6389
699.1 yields 0.6813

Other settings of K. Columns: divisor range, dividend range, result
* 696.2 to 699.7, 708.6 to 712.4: 0.97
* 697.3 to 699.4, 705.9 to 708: 0.95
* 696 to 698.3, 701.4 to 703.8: 1.00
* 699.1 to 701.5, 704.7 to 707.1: 1.07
